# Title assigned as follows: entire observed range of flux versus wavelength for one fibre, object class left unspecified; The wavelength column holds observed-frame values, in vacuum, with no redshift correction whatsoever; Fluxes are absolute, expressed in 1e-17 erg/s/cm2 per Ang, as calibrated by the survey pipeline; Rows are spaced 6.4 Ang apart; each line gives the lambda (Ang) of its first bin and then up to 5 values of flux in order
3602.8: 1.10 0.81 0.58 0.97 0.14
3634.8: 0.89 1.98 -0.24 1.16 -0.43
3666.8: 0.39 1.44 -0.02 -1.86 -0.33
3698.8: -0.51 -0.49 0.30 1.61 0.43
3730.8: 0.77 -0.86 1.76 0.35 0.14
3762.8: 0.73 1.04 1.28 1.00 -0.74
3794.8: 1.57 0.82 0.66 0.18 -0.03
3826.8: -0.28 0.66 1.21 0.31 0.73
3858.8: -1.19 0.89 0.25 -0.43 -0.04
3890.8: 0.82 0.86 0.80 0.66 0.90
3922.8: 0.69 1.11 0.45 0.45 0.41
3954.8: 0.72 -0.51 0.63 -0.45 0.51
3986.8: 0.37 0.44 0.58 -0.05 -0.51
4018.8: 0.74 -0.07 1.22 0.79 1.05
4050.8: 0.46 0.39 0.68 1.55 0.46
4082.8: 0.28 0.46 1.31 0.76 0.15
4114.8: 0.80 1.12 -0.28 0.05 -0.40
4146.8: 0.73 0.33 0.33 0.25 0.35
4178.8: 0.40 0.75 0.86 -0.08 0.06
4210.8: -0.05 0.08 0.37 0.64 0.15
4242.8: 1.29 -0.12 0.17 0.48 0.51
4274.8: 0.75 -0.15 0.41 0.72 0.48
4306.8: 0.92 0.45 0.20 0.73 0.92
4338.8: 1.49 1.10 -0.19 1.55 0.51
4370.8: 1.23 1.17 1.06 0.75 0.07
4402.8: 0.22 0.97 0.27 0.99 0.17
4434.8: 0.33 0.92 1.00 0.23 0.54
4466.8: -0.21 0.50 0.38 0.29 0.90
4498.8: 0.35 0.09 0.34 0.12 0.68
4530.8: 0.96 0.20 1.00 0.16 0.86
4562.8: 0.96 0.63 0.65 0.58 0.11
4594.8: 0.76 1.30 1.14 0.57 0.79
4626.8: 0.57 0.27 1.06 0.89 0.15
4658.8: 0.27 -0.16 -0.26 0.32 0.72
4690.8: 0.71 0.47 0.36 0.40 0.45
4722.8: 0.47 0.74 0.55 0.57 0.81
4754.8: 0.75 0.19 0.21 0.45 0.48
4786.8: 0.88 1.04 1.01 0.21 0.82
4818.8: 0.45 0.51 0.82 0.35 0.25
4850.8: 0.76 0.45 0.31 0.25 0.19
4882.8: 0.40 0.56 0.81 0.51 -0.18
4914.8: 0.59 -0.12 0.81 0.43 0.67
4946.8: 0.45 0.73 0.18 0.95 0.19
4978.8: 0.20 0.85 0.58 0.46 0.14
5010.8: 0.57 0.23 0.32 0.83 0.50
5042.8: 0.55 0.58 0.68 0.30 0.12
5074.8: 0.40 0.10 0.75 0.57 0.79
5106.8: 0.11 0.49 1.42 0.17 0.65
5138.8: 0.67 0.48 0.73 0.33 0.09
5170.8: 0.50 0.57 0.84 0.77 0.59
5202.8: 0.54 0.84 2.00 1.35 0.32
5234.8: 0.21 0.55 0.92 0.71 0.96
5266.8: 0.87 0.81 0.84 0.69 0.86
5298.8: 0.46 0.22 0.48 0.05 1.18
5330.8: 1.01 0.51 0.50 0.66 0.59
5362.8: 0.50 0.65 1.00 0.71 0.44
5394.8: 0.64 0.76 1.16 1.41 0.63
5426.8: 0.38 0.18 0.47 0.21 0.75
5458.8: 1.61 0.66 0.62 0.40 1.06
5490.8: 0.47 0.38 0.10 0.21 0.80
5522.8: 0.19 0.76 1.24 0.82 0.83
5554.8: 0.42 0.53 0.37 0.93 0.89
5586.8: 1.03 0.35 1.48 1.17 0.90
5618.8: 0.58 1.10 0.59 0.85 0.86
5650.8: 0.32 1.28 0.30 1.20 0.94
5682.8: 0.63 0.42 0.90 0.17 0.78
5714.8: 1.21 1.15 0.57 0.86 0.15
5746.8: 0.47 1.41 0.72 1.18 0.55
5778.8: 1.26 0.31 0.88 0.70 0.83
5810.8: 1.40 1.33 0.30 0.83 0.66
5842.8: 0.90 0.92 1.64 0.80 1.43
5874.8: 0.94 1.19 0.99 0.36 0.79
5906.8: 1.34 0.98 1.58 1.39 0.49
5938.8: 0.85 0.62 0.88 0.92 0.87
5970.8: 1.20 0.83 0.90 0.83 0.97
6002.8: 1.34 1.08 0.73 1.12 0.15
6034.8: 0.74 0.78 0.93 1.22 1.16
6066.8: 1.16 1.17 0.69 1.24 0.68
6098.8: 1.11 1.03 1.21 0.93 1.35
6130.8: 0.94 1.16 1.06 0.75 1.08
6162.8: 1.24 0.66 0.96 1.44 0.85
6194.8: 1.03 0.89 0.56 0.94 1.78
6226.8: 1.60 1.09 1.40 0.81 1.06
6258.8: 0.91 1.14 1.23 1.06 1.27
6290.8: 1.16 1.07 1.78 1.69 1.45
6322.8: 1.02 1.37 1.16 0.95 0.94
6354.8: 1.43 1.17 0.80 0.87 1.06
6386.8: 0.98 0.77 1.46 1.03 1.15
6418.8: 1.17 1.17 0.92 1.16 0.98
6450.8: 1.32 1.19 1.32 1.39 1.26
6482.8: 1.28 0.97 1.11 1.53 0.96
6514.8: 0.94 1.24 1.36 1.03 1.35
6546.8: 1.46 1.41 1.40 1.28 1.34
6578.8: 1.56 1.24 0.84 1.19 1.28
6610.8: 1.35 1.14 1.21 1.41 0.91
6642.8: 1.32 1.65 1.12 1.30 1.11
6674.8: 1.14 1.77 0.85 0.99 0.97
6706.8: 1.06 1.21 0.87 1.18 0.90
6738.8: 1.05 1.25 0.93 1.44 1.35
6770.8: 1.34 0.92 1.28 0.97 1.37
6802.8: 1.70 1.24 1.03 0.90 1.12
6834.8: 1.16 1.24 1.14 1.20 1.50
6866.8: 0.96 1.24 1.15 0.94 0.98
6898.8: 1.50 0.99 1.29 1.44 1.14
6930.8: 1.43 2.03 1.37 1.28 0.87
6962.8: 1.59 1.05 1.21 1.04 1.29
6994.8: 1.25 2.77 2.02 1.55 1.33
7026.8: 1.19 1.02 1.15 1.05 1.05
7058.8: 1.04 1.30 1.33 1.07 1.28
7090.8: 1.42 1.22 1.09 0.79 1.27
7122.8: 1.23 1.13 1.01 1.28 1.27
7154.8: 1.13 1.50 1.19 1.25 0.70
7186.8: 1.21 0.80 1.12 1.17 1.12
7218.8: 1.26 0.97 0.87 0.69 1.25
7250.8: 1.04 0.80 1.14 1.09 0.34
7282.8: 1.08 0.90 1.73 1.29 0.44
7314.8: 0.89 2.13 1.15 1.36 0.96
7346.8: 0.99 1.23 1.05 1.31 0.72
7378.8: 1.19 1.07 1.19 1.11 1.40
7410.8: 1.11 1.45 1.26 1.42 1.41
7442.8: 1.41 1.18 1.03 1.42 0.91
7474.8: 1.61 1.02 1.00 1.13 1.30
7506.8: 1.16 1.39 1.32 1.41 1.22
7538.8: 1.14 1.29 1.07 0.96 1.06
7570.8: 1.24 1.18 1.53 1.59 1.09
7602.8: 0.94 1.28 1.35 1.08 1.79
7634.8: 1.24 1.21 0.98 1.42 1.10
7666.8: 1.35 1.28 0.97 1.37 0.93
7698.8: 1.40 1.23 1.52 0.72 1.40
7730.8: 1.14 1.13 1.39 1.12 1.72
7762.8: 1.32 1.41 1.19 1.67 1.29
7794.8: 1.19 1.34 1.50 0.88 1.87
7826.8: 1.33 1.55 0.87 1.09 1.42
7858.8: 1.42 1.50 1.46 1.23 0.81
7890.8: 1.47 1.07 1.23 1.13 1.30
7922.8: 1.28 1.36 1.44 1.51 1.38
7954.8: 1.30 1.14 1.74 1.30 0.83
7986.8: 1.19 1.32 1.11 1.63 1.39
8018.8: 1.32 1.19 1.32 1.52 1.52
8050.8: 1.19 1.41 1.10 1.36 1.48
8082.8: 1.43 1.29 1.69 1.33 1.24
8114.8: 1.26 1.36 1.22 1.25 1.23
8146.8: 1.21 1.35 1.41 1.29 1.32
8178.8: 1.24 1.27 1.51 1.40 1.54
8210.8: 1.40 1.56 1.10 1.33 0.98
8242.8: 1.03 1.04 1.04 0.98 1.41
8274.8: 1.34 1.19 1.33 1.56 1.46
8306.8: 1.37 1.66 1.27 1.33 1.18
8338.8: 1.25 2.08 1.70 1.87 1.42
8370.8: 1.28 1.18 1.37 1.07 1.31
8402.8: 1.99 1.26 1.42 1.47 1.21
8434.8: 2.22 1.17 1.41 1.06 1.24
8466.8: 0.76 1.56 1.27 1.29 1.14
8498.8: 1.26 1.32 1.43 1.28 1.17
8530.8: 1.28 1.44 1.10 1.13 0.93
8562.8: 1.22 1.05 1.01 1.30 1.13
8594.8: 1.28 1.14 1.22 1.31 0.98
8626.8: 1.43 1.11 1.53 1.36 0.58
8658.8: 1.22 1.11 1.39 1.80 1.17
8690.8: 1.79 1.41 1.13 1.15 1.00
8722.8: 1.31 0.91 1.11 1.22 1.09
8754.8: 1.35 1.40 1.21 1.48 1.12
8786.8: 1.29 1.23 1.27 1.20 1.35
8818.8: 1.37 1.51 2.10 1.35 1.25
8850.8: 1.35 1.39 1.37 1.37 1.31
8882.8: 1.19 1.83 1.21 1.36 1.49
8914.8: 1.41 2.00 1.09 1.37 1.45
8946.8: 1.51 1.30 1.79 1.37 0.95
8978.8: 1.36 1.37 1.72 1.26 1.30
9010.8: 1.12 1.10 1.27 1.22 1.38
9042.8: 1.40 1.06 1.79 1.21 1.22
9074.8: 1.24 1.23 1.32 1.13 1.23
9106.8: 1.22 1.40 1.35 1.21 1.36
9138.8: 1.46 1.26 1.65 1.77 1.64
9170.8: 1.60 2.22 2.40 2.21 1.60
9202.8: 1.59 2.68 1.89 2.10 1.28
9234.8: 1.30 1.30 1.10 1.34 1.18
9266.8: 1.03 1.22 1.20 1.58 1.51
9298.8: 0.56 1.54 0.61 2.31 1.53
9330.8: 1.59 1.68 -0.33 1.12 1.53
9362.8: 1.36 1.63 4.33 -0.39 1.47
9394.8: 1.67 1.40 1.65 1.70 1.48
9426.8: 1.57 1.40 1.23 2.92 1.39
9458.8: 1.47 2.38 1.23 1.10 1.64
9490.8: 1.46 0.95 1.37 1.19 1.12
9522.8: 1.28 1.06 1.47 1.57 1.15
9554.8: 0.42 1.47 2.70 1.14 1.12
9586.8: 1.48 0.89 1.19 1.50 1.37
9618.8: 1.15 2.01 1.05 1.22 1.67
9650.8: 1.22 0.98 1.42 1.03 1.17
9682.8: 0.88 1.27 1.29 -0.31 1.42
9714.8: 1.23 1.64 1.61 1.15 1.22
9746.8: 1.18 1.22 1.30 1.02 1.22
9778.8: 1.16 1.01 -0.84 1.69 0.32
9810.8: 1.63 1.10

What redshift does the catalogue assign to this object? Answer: 0.40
